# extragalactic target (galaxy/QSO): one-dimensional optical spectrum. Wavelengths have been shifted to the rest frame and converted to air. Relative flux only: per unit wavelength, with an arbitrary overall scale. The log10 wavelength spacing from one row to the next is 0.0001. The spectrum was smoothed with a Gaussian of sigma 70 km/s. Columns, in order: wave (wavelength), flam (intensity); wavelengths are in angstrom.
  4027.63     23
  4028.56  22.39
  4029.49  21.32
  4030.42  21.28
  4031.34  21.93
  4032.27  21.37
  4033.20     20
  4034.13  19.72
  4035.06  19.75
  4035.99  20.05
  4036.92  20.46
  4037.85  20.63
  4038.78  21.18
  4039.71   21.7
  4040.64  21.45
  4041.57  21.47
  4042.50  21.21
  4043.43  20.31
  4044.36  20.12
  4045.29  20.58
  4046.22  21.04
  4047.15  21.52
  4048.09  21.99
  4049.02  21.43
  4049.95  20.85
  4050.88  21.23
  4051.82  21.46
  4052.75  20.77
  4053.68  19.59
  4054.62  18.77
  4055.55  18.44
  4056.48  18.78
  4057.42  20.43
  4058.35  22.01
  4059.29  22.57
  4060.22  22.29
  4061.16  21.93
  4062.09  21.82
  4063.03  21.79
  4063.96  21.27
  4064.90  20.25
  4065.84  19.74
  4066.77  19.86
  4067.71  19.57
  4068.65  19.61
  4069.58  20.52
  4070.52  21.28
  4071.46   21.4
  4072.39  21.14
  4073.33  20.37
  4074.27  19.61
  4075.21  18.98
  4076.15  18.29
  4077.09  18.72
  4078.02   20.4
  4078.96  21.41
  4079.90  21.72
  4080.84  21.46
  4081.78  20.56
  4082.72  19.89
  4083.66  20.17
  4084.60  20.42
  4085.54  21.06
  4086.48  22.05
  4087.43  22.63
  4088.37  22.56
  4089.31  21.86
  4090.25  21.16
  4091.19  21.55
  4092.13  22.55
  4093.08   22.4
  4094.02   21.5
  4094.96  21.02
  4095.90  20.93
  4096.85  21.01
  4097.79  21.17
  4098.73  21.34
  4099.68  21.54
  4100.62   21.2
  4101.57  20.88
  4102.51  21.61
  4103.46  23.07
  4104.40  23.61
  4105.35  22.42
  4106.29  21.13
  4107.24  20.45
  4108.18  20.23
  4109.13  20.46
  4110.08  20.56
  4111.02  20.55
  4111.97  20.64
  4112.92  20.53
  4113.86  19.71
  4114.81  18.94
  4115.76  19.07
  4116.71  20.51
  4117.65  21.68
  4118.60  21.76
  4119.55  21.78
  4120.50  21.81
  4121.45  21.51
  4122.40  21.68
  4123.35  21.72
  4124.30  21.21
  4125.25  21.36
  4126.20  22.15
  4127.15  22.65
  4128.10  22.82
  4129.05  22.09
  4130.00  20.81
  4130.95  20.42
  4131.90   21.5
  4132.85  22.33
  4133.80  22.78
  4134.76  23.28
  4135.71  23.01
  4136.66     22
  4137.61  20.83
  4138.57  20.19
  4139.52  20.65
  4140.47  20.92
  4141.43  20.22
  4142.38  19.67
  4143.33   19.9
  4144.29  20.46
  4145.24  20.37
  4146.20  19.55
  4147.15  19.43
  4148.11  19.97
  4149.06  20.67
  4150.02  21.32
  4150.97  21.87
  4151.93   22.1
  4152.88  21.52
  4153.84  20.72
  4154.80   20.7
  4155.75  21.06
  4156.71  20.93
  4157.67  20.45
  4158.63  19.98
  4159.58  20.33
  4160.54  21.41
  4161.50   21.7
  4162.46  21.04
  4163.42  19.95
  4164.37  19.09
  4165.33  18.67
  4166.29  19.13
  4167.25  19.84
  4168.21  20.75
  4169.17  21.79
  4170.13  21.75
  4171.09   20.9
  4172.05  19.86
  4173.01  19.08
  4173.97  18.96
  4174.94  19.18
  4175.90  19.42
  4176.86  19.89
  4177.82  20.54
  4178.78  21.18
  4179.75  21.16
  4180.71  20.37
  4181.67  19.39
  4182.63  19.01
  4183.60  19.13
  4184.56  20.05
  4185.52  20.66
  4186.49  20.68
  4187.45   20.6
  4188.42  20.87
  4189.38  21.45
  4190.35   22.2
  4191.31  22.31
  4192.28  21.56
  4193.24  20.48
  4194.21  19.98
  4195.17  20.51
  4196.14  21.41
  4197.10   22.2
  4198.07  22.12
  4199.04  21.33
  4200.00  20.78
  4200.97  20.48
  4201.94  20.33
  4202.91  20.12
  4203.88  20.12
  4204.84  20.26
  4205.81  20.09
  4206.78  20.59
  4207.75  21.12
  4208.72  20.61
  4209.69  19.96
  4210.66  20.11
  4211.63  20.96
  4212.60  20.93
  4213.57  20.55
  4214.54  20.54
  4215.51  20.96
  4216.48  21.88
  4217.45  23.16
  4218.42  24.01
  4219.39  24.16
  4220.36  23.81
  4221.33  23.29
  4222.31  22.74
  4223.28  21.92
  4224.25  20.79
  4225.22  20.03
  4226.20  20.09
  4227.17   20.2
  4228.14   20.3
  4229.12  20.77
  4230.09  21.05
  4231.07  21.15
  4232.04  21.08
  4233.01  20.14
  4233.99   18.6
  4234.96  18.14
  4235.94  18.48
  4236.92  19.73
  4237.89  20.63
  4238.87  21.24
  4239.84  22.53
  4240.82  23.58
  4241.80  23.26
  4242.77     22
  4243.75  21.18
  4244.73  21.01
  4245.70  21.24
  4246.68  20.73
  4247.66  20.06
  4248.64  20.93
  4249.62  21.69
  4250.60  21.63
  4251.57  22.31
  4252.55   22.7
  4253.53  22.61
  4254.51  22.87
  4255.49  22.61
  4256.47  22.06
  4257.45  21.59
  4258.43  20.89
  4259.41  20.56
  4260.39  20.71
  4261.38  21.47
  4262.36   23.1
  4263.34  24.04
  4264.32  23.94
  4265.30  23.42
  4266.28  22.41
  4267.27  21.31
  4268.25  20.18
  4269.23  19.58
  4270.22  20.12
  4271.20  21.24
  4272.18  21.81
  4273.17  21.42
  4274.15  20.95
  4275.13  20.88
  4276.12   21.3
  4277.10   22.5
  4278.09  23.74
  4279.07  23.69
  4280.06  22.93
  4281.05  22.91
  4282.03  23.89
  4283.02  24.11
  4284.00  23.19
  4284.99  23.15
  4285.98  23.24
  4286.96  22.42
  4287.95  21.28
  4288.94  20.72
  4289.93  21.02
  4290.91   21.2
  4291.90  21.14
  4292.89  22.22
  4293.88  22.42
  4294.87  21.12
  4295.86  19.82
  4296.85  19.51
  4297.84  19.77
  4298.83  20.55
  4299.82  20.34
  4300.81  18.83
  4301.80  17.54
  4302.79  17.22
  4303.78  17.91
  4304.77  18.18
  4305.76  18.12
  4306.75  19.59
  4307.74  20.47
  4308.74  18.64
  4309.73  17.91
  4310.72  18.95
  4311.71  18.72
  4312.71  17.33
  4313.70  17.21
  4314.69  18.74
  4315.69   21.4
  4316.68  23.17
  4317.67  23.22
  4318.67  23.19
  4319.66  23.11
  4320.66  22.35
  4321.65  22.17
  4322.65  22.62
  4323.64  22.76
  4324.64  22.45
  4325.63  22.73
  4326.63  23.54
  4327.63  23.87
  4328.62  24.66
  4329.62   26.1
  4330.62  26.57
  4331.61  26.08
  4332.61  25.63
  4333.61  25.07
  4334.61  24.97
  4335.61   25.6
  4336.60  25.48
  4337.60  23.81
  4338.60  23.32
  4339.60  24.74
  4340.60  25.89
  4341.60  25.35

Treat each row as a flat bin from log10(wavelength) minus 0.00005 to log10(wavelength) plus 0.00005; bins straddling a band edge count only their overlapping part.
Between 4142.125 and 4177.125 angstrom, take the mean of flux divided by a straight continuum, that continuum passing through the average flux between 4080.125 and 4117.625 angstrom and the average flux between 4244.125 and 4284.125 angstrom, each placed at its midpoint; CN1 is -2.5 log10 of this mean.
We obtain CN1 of 0.056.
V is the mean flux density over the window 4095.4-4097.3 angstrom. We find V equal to 20.9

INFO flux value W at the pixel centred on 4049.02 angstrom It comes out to 21.43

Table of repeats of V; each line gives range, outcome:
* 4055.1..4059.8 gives 20.5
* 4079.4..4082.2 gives 21.3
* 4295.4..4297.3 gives 19.7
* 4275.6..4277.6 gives 21.8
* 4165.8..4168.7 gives 19.9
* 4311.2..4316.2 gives 18.7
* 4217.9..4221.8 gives 23.9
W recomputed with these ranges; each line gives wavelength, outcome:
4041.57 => 21.47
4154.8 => 20.7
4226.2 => 20.09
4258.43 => 20.89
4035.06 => 19.75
